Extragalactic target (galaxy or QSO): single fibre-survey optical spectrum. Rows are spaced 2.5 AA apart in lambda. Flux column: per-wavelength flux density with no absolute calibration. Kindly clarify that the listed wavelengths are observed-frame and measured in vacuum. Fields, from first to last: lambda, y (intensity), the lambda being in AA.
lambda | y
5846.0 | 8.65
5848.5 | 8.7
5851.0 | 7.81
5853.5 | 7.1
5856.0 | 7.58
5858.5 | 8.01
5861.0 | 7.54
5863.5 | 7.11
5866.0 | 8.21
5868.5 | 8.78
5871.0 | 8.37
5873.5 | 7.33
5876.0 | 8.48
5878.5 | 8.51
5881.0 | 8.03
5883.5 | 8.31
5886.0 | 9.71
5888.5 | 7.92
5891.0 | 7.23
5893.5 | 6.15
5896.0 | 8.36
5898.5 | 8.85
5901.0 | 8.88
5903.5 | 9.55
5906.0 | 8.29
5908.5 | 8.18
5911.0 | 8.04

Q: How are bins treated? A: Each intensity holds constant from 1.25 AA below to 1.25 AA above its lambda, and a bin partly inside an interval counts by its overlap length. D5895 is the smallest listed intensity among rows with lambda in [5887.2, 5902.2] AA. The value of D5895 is 6.15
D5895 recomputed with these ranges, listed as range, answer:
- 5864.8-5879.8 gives 7.33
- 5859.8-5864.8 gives 7.11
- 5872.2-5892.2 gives 7.23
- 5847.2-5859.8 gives 7.1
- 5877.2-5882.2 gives 8.03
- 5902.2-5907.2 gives 8.29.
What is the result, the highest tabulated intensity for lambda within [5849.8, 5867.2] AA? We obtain 8.21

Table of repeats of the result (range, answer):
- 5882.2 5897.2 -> 9.71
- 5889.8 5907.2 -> 9.55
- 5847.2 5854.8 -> 8.7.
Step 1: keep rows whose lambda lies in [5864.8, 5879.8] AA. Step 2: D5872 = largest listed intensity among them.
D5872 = 8.78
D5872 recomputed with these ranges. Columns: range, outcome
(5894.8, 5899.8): 8.85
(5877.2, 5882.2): 8.51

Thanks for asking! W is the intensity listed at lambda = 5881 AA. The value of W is 8.03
